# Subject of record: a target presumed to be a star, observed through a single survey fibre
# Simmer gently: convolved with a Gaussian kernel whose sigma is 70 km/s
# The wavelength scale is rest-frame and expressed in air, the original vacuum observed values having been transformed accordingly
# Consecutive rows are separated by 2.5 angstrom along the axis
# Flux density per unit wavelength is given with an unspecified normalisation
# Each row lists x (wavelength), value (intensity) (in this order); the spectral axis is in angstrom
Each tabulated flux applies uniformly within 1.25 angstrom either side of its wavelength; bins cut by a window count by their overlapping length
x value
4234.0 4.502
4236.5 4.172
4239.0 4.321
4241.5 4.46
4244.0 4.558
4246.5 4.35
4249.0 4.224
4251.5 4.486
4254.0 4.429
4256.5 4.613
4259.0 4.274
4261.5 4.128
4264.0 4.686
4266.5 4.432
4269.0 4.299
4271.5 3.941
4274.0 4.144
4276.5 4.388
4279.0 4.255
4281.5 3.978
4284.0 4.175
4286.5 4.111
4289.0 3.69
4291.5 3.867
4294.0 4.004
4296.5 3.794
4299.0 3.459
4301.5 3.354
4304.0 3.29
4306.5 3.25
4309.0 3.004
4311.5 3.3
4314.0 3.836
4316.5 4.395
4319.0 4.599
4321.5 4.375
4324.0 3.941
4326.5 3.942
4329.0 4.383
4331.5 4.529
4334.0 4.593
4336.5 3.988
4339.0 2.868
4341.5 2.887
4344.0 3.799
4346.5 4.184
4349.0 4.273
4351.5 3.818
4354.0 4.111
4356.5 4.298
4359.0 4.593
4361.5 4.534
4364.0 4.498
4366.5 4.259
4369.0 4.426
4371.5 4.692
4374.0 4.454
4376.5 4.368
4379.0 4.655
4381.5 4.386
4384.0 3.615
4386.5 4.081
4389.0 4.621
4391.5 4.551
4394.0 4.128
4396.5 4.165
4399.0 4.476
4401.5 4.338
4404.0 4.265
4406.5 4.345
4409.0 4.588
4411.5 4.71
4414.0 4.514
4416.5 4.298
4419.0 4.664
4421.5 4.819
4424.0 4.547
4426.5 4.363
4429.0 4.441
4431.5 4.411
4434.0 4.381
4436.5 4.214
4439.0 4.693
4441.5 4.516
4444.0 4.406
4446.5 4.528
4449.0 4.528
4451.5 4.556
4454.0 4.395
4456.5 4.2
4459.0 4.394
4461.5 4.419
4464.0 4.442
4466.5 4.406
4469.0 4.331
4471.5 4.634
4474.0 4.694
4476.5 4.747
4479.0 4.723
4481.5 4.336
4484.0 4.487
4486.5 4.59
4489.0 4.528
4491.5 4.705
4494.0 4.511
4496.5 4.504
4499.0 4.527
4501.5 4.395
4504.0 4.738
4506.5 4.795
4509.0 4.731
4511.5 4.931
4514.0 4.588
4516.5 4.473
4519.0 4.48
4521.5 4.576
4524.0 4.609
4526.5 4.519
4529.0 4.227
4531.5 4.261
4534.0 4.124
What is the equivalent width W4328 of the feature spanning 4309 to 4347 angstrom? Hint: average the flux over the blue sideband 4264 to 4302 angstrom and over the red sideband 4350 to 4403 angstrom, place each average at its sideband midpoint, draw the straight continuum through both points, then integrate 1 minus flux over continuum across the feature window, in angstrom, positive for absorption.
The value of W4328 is 2.2 angstrom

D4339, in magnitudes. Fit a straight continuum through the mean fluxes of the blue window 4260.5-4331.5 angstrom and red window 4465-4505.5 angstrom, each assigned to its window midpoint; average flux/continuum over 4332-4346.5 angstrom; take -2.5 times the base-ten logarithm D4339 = 0.11 mag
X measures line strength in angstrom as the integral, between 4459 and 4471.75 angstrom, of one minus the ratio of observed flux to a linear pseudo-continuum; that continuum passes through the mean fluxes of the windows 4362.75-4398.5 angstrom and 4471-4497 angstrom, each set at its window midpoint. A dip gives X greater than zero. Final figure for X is 0.33 angstrom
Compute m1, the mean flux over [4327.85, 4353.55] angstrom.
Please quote 3.94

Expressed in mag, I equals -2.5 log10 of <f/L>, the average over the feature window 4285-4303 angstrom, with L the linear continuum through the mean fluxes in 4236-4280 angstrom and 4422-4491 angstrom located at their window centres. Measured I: 0.17 mag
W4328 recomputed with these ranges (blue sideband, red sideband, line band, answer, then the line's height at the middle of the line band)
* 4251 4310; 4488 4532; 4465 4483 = -0.3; 4.48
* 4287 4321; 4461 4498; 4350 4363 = -1.1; 3.95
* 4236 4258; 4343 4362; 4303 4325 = 2.5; 4.27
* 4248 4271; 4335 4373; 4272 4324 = 4.8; 4.26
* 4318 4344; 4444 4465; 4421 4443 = -0.6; 4.35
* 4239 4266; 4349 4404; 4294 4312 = 4.0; 4.38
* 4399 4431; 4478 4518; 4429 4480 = 0.7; 4.54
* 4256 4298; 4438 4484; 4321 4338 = 0.1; 4.25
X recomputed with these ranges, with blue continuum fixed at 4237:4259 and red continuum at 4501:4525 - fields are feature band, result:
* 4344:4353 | 0.89 angstrom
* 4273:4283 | 0.55 angstrom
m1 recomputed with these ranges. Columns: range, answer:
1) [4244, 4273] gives 4.36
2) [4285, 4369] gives 3.94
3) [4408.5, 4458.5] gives 4.49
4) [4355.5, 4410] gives 4.38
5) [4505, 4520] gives 4.67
